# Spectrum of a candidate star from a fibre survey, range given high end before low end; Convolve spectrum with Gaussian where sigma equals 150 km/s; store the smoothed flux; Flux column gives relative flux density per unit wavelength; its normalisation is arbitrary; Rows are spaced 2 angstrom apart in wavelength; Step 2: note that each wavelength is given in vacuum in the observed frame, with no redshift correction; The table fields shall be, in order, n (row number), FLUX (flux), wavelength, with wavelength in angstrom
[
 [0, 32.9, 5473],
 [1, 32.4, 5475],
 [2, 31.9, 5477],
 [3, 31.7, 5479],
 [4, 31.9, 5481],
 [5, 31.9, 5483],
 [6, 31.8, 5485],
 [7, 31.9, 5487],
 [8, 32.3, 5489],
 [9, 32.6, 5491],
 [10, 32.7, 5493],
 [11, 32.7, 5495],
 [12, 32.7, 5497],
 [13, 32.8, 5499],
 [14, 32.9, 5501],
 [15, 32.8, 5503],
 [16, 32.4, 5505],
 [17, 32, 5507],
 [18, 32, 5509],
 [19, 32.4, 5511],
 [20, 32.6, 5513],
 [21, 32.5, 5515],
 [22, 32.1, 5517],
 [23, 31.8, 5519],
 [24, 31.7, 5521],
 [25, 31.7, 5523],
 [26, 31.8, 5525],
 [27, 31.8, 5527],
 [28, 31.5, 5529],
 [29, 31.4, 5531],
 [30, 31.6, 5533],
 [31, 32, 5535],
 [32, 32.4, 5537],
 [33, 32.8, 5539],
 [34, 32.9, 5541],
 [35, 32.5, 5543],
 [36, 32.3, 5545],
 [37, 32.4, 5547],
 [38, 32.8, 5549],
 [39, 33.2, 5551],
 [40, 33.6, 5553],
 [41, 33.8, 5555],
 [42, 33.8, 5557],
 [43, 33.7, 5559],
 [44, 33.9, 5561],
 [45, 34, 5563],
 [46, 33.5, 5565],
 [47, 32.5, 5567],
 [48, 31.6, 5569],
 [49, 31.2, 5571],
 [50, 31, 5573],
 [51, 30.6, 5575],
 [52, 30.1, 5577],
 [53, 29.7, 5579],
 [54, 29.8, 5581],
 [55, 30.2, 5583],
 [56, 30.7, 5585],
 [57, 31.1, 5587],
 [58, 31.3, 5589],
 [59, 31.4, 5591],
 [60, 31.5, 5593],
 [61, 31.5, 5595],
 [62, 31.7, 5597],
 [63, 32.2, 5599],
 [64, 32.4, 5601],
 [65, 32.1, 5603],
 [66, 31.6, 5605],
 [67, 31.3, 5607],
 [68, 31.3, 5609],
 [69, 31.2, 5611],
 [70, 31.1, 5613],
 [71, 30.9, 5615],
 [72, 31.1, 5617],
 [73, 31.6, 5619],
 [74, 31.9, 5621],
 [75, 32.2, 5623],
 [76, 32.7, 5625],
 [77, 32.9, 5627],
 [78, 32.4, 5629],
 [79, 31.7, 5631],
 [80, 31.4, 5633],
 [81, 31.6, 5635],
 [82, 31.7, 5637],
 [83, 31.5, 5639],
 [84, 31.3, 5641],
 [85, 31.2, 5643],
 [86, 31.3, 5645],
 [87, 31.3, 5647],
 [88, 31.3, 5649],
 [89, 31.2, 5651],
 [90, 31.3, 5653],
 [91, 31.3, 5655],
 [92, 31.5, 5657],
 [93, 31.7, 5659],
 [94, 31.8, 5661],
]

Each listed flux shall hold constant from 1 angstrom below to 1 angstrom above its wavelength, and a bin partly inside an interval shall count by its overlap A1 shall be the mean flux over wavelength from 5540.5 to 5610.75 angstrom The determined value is 32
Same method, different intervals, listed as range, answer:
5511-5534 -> 31.9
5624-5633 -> 32.3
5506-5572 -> 32.5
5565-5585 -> 30.9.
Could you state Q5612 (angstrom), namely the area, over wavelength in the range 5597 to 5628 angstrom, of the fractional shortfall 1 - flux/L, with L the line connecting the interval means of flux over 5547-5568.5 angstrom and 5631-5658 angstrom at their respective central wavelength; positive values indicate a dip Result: 0.3 angstrom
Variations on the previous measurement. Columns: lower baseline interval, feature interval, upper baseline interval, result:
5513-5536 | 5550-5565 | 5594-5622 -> -0.93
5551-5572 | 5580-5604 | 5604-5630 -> 0.77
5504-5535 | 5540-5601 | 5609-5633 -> -0.32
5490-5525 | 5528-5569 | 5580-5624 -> -1.12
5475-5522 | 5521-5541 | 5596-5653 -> 0.11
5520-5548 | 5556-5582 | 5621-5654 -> -0.01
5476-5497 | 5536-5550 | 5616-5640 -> -0.23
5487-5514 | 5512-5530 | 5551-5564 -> 0.55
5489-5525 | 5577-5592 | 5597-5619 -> 0.55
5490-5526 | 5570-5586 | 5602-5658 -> 0.75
